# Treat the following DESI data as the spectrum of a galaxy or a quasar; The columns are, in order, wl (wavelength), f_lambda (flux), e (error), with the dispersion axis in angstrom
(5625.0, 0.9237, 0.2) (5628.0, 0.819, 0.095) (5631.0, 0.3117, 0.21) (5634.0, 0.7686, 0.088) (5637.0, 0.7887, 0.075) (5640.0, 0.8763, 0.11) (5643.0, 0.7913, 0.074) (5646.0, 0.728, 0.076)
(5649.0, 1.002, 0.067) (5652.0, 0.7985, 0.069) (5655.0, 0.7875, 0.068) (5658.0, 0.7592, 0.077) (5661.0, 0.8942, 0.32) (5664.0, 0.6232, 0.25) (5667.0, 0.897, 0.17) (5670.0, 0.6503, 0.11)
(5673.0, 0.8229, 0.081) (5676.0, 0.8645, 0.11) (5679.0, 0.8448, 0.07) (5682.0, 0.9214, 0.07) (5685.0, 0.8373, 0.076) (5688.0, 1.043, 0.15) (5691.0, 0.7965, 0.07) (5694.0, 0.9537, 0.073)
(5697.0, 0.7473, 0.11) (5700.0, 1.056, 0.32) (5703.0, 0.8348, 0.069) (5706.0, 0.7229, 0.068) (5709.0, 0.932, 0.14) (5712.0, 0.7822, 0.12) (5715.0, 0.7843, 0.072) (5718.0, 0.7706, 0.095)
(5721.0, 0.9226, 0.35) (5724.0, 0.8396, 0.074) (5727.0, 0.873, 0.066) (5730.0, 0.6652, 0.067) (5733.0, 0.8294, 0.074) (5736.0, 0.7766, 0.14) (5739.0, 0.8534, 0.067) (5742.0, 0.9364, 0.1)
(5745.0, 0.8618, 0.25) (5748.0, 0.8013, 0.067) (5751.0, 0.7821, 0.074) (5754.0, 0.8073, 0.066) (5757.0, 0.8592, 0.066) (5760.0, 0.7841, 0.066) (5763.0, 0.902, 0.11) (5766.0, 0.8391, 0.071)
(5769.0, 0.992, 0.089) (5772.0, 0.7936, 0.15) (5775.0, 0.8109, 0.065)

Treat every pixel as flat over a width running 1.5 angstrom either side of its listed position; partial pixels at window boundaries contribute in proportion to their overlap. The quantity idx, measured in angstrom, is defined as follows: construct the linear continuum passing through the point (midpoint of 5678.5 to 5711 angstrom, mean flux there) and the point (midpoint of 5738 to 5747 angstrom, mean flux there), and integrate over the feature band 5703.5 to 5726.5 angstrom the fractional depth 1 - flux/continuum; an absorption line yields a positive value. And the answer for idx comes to 1.46 angstrom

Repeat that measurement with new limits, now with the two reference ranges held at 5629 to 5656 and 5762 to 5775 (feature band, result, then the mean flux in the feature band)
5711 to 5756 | 1.2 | 0.82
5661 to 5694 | -1.9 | 0.839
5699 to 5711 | -0.9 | 0.875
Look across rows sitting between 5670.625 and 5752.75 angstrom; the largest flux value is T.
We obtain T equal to 1.056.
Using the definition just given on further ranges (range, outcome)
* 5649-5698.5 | 1.043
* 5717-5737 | 0.9226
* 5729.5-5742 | 0.9364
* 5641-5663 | 1.002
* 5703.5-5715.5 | 0.932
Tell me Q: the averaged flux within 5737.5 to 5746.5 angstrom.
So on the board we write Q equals 0.884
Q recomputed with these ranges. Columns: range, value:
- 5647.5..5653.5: 0.9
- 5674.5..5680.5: 0.855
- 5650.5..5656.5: 0.793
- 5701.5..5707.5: 0.779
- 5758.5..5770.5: 0.879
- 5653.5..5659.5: 0.773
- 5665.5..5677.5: 0.809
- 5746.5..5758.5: 0.812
